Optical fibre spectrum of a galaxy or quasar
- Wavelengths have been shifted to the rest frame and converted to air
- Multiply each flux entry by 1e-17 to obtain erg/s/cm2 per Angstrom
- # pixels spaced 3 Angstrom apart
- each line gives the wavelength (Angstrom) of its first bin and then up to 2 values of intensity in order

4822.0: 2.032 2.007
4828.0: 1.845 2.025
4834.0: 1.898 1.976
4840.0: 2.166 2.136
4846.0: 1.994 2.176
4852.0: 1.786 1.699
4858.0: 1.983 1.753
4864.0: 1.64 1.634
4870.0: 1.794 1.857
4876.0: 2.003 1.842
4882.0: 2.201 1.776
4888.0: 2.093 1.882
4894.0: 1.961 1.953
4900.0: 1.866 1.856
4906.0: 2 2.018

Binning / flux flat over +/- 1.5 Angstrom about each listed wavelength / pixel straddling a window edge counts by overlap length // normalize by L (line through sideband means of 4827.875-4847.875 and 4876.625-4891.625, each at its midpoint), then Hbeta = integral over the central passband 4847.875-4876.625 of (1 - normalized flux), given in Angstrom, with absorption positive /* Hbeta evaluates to 2.4 Angstrom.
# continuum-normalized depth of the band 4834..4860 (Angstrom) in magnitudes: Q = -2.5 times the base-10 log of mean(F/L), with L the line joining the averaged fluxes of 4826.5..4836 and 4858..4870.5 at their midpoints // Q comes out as -0.083 mag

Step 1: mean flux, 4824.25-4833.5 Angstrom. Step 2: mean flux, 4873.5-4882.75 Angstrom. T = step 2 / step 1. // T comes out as 1.0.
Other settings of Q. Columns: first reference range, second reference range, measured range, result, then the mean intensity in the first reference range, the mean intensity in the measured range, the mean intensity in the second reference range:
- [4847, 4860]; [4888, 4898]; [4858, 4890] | 0.039 mag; 1.91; 1.87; 1.96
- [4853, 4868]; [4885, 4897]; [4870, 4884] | -0.052 mag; 1.75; 1.95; 1.95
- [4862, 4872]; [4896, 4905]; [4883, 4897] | -0.061 mag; 1.7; 1.94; 1.89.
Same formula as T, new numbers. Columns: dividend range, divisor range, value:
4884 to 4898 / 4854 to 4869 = 1.11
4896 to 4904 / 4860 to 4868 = 1.13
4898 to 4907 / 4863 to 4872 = 1.12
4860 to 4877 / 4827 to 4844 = 0.88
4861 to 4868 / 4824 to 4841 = 0.84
